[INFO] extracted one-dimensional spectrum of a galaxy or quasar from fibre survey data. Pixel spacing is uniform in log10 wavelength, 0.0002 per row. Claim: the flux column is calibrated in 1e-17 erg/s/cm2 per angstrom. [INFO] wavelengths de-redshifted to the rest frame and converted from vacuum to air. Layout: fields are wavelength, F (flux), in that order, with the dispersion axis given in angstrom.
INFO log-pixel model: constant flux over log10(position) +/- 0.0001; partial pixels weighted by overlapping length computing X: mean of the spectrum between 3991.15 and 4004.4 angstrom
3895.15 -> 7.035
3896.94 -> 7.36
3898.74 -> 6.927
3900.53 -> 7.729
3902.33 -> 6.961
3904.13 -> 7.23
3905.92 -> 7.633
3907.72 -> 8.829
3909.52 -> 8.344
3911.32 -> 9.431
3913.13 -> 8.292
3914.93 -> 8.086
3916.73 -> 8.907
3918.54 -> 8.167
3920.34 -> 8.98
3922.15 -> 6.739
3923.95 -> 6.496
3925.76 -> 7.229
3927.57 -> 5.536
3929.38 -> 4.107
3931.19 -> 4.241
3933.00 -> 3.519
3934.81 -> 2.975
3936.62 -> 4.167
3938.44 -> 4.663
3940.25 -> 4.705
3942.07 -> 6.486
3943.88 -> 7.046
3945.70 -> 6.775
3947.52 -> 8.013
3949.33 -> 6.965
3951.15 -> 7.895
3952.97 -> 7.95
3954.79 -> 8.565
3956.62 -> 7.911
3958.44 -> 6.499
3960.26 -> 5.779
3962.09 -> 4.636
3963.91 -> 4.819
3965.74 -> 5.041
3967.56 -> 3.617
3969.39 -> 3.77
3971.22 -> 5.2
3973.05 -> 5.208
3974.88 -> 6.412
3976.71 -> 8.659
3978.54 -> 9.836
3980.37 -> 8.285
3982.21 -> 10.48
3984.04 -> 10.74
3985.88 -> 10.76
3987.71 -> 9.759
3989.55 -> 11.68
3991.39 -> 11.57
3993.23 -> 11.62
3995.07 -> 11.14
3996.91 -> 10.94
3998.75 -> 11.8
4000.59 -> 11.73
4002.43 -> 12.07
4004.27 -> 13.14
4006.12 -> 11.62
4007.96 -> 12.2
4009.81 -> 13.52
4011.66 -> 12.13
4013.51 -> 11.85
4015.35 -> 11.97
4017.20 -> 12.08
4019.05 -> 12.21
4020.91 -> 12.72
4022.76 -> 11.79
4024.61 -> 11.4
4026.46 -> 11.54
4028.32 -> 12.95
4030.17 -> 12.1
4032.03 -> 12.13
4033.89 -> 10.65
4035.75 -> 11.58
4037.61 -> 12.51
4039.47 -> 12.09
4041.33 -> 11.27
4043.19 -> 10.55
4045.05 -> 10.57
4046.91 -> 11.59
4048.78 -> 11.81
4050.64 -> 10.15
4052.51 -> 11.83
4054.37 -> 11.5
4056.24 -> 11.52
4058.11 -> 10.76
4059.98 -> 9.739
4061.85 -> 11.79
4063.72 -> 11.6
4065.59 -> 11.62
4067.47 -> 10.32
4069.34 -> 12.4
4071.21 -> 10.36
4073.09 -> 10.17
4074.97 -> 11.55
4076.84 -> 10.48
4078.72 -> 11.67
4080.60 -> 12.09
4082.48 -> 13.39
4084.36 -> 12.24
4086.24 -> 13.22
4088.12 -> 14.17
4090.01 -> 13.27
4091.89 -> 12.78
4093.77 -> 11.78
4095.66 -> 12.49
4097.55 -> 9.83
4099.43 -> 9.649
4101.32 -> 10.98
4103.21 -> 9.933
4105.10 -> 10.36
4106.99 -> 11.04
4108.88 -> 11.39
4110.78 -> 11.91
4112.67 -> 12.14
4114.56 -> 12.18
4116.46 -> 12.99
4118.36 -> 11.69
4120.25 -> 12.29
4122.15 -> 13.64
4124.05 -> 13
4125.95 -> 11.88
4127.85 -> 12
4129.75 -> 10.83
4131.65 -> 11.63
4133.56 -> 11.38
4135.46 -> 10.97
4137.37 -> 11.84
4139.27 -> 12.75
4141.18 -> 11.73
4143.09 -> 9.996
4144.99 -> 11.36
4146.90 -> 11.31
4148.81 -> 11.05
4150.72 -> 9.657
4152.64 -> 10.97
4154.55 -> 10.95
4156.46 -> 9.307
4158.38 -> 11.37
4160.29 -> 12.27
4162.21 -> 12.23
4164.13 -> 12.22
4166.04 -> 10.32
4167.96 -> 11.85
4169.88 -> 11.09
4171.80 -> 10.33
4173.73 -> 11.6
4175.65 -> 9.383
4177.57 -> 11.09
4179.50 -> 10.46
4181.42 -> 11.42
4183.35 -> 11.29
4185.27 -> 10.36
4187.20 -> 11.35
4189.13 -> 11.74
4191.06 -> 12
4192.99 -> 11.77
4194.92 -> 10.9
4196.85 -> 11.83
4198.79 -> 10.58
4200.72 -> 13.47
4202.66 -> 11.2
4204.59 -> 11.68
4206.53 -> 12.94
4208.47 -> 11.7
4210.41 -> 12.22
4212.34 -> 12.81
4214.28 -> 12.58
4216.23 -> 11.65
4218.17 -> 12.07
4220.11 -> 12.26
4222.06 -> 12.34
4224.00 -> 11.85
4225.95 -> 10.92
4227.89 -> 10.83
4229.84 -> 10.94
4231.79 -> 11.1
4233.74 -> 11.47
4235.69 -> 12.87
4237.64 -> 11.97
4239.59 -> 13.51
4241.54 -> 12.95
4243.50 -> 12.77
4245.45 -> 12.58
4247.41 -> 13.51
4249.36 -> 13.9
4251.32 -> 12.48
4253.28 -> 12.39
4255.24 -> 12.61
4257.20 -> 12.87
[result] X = 11.7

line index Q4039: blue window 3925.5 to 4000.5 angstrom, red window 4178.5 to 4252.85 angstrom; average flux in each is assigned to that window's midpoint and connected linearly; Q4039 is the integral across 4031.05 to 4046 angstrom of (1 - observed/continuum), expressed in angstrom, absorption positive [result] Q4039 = -4.69 angstrom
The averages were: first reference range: 7.3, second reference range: 12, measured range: 11.4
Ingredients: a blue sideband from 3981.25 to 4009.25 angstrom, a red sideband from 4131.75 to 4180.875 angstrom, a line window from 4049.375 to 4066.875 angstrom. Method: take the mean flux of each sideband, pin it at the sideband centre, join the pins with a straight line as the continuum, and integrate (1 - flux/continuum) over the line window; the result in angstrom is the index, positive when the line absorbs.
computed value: 0.23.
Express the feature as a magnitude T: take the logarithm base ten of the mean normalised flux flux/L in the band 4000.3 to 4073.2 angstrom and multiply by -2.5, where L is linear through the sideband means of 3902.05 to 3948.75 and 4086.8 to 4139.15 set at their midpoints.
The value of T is -0.20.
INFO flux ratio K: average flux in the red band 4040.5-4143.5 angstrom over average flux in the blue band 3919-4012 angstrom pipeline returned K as 1.5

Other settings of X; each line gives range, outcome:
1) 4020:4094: 11.7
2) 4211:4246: 12.1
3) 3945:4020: 9.21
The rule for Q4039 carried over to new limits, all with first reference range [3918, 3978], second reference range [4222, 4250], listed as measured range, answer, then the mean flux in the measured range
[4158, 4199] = -1.1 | 11.3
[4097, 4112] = -2.1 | 10.7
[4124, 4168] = -4.5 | 11.3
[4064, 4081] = -4.8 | 11.2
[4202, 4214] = -0.5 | 12.2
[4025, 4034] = -4.8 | 12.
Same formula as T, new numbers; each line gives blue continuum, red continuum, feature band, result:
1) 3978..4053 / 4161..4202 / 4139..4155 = 0.03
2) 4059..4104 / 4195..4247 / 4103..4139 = -0.01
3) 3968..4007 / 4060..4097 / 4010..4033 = -0.15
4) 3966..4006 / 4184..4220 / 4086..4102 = -0.13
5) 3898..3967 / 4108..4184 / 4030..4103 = -0.19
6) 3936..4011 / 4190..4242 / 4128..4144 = -0.06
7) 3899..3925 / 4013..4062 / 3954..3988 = 0.34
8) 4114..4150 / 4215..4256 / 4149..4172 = 0.08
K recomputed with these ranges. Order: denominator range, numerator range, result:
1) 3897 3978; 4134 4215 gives 1.74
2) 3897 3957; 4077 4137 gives 1.72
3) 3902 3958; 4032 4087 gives 1.66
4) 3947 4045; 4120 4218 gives 1.16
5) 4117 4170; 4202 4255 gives 1.06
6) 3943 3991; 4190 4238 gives 1.59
